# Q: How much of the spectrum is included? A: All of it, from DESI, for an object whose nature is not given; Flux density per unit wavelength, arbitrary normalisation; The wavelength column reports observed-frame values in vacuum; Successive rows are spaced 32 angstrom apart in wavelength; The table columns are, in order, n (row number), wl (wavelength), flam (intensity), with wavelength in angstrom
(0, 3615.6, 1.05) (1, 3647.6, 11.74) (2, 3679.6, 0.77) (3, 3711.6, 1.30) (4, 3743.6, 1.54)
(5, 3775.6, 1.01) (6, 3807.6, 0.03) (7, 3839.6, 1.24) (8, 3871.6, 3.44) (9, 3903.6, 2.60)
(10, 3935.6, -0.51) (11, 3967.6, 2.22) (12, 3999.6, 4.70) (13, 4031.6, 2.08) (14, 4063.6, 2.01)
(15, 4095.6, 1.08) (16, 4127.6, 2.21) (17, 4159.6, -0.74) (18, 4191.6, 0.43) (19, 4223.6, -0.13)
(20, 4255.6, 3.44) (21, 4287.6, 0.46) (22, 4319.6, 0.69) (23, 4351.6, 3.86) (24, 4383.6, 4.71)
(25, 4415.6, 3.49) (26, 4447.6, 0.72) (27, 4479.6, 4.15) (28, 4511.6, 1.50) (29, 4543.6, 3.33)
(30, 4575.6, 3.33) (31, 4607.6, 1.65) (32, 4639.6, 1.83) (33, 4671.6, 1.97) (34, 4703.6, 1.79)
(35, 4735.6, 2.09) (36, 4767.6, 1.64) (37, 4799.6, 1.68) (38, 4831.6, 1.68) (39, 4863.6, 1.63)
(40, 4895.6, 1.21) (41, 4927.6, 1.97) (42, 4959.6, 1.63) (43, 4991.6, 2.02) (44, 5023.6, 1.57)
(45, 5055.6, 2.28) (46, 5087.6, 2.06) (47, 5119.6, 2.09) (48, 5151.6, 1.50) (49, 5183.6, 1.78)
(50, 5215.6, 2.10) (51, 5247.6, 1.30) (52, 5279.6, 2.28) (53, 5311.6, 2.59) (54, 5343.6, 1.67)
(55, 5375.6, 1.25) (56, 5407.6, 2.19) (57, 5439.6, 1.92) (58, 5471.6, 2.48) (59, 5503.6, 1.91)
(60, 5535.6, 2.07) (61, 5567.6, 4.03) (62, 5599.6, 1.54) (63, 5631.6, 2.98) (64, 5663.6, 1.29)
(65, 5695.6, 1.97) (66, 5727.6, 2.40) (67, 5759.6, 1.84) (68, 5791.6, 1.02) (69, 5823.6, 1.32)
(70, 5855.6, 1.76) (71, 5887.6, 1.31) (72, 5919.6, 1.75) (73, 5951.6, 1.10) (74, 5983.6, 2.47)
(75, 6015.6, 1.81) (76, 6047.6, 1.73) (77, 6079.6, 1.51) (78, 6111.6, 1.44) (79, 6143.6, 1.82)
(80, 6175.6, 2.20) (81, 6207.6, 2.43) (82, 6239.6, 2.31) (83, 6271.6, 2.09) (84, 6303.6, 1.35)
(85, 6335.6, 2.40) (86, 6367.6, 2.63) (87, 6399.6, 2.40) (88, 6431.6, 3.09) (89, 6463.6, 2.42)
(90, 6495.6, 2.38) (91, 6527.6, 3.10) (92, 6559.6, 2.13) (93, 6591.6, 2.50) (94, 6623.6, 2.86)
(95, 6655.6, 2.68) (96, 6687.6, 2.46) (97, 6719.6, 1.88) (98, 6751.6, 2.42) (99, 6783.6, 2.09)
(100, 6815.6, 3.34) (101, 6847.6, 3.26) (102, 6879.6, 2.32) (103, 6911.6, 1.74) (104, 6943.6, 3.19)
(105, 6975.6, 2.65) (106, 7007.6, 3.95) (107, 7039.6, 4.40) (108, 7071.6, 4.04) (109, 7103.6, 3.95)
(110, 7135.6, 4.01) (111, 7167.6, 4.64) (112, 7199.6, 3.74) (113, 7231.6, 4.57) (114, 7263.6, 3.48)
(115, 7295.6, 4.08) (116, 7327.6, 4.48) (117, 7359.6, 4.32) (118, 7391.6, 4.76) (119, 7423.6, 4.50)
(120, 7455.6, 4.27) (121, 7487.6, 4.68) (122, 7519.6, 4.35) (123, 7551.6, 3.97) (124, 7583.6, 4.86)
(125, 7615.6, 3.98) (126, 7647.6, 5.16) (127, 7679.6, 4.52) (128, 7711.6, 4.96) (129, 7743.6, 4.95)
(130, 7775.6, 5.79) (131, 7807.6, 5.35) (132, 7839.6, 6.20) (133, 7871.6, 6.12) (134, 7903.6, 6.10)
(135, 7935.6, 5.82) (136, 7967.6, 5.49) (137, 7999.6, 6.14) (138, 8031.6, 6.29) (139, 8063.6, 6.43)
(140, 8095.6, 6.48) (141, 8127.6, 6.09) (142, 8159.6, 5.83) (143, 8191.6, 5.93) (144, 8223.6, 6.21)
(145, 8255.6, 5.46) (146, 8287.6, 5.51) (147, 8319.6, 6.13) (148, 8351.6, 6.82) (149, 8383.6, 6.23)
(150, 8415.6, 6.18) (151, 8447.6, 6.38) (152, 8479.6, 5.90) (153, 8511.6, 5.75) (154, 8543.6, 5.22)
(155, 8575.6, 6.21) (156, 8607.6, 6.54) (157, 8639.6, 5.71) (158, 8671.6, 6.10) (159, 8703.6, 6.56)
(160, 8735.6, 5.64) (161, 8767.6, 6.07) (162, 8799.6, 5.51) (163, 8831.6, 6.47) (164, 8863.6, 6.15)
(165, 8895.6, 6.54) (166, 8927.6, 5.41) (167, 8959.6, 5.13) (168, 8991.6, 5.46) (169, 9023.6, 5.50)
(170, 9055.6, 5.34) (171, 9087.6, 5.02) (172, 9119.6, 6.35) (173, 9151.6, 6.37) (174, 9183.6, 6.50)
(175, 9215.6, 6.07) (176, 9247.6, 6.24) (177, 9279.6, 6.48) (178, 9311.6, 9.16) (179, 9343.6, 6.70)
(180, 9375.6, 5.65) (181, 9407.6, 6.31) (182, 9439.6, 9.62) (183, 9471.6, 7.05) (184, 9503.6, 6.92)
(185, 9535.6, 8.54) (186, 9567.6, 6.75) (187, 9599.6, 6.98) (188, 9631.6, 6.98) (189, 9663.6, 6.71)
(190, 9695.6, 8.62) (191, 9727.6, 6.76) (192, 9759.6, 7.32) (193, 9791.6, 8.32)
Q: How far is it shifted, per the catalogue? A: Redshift 0.75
